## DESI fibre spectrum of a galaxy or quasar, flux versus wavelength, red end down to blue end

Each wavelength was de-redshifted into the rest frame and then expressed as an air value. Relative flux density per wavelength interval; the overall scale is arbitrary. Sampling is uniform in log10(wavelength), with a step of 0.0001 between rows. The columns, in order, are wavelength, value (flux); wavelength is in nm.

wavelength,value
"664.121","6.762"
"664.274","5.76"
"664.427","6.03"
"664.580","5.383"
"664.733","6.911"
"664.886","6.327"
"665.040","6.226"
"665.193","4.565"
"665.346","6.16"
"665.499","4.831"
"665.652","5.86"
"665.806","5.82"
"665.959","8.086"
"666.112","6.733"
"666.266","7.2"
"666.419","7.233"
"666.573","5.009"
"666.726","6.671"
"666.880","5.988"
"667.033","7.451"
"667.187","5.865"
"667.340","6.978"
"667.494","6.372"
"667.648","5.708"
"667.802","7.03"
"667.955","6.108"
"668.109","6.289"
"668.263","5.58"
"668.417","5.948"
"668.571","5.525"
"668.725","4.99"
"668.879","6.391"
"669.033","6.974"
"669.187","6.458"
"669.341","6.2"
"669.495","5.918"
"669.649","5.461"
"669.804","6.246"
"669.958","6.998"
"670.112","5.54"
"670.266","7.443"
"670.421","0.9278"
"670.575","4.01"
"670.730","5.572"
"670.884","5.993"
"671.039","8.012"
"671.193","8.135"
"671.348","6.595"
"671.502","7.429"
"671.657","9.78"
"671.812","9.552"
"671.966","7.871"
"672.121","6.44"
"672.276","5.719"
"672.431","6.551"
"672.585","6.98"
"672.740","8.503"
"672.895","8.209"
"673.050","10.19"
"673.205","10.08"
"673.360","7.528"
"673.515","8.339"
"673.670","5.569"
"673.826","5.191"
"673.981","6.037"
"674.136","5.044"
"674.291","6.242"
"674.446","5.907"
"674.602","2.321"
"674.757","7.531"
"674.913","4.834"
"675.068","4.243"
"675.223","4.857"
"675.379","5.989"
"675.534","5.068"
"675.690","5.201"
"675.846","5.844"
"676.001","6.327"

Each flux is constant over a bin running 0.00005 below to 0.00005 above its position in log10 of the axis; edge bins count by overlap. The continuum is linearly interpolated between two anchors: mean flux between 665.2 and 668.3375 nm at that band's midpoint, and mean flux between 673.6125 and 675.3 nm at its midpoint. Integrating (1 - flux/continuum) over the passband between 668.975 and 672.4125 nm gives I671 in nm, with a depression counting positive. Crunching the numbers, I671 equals -0.45 nm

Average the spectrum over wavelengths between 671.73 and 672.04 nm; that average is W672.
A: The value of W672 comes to 8.75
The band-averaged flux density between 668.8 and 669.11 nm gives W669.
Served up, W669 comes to 6.67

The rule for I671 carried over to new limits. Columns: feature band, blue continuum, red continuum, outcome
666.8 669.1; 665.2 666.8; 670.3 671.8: 0.05 nm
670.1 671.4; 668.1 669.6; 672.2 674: 0.17 nm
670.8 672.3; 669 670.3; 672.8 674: -0.12 nm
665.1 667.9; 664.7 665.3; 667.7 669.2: -0.13 nm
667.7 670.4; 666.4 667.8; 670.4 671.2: -0.07 nm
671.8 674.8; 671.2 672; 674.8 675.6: -0.06 nm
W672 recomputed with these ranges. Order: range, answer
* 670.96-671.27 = 8.07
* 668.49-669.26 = 6.07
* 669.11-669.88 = 6.05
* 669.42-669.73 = 5.68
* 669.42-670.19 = 6.04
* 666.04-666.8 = 6.57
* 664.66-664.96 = 6.62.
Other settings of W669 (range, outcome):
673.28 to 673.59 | 7.95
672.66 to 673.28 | 9.23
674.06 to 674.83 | 5.4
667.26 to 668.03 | 6.44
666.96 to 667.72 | 6.47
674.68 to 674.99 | 6.17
